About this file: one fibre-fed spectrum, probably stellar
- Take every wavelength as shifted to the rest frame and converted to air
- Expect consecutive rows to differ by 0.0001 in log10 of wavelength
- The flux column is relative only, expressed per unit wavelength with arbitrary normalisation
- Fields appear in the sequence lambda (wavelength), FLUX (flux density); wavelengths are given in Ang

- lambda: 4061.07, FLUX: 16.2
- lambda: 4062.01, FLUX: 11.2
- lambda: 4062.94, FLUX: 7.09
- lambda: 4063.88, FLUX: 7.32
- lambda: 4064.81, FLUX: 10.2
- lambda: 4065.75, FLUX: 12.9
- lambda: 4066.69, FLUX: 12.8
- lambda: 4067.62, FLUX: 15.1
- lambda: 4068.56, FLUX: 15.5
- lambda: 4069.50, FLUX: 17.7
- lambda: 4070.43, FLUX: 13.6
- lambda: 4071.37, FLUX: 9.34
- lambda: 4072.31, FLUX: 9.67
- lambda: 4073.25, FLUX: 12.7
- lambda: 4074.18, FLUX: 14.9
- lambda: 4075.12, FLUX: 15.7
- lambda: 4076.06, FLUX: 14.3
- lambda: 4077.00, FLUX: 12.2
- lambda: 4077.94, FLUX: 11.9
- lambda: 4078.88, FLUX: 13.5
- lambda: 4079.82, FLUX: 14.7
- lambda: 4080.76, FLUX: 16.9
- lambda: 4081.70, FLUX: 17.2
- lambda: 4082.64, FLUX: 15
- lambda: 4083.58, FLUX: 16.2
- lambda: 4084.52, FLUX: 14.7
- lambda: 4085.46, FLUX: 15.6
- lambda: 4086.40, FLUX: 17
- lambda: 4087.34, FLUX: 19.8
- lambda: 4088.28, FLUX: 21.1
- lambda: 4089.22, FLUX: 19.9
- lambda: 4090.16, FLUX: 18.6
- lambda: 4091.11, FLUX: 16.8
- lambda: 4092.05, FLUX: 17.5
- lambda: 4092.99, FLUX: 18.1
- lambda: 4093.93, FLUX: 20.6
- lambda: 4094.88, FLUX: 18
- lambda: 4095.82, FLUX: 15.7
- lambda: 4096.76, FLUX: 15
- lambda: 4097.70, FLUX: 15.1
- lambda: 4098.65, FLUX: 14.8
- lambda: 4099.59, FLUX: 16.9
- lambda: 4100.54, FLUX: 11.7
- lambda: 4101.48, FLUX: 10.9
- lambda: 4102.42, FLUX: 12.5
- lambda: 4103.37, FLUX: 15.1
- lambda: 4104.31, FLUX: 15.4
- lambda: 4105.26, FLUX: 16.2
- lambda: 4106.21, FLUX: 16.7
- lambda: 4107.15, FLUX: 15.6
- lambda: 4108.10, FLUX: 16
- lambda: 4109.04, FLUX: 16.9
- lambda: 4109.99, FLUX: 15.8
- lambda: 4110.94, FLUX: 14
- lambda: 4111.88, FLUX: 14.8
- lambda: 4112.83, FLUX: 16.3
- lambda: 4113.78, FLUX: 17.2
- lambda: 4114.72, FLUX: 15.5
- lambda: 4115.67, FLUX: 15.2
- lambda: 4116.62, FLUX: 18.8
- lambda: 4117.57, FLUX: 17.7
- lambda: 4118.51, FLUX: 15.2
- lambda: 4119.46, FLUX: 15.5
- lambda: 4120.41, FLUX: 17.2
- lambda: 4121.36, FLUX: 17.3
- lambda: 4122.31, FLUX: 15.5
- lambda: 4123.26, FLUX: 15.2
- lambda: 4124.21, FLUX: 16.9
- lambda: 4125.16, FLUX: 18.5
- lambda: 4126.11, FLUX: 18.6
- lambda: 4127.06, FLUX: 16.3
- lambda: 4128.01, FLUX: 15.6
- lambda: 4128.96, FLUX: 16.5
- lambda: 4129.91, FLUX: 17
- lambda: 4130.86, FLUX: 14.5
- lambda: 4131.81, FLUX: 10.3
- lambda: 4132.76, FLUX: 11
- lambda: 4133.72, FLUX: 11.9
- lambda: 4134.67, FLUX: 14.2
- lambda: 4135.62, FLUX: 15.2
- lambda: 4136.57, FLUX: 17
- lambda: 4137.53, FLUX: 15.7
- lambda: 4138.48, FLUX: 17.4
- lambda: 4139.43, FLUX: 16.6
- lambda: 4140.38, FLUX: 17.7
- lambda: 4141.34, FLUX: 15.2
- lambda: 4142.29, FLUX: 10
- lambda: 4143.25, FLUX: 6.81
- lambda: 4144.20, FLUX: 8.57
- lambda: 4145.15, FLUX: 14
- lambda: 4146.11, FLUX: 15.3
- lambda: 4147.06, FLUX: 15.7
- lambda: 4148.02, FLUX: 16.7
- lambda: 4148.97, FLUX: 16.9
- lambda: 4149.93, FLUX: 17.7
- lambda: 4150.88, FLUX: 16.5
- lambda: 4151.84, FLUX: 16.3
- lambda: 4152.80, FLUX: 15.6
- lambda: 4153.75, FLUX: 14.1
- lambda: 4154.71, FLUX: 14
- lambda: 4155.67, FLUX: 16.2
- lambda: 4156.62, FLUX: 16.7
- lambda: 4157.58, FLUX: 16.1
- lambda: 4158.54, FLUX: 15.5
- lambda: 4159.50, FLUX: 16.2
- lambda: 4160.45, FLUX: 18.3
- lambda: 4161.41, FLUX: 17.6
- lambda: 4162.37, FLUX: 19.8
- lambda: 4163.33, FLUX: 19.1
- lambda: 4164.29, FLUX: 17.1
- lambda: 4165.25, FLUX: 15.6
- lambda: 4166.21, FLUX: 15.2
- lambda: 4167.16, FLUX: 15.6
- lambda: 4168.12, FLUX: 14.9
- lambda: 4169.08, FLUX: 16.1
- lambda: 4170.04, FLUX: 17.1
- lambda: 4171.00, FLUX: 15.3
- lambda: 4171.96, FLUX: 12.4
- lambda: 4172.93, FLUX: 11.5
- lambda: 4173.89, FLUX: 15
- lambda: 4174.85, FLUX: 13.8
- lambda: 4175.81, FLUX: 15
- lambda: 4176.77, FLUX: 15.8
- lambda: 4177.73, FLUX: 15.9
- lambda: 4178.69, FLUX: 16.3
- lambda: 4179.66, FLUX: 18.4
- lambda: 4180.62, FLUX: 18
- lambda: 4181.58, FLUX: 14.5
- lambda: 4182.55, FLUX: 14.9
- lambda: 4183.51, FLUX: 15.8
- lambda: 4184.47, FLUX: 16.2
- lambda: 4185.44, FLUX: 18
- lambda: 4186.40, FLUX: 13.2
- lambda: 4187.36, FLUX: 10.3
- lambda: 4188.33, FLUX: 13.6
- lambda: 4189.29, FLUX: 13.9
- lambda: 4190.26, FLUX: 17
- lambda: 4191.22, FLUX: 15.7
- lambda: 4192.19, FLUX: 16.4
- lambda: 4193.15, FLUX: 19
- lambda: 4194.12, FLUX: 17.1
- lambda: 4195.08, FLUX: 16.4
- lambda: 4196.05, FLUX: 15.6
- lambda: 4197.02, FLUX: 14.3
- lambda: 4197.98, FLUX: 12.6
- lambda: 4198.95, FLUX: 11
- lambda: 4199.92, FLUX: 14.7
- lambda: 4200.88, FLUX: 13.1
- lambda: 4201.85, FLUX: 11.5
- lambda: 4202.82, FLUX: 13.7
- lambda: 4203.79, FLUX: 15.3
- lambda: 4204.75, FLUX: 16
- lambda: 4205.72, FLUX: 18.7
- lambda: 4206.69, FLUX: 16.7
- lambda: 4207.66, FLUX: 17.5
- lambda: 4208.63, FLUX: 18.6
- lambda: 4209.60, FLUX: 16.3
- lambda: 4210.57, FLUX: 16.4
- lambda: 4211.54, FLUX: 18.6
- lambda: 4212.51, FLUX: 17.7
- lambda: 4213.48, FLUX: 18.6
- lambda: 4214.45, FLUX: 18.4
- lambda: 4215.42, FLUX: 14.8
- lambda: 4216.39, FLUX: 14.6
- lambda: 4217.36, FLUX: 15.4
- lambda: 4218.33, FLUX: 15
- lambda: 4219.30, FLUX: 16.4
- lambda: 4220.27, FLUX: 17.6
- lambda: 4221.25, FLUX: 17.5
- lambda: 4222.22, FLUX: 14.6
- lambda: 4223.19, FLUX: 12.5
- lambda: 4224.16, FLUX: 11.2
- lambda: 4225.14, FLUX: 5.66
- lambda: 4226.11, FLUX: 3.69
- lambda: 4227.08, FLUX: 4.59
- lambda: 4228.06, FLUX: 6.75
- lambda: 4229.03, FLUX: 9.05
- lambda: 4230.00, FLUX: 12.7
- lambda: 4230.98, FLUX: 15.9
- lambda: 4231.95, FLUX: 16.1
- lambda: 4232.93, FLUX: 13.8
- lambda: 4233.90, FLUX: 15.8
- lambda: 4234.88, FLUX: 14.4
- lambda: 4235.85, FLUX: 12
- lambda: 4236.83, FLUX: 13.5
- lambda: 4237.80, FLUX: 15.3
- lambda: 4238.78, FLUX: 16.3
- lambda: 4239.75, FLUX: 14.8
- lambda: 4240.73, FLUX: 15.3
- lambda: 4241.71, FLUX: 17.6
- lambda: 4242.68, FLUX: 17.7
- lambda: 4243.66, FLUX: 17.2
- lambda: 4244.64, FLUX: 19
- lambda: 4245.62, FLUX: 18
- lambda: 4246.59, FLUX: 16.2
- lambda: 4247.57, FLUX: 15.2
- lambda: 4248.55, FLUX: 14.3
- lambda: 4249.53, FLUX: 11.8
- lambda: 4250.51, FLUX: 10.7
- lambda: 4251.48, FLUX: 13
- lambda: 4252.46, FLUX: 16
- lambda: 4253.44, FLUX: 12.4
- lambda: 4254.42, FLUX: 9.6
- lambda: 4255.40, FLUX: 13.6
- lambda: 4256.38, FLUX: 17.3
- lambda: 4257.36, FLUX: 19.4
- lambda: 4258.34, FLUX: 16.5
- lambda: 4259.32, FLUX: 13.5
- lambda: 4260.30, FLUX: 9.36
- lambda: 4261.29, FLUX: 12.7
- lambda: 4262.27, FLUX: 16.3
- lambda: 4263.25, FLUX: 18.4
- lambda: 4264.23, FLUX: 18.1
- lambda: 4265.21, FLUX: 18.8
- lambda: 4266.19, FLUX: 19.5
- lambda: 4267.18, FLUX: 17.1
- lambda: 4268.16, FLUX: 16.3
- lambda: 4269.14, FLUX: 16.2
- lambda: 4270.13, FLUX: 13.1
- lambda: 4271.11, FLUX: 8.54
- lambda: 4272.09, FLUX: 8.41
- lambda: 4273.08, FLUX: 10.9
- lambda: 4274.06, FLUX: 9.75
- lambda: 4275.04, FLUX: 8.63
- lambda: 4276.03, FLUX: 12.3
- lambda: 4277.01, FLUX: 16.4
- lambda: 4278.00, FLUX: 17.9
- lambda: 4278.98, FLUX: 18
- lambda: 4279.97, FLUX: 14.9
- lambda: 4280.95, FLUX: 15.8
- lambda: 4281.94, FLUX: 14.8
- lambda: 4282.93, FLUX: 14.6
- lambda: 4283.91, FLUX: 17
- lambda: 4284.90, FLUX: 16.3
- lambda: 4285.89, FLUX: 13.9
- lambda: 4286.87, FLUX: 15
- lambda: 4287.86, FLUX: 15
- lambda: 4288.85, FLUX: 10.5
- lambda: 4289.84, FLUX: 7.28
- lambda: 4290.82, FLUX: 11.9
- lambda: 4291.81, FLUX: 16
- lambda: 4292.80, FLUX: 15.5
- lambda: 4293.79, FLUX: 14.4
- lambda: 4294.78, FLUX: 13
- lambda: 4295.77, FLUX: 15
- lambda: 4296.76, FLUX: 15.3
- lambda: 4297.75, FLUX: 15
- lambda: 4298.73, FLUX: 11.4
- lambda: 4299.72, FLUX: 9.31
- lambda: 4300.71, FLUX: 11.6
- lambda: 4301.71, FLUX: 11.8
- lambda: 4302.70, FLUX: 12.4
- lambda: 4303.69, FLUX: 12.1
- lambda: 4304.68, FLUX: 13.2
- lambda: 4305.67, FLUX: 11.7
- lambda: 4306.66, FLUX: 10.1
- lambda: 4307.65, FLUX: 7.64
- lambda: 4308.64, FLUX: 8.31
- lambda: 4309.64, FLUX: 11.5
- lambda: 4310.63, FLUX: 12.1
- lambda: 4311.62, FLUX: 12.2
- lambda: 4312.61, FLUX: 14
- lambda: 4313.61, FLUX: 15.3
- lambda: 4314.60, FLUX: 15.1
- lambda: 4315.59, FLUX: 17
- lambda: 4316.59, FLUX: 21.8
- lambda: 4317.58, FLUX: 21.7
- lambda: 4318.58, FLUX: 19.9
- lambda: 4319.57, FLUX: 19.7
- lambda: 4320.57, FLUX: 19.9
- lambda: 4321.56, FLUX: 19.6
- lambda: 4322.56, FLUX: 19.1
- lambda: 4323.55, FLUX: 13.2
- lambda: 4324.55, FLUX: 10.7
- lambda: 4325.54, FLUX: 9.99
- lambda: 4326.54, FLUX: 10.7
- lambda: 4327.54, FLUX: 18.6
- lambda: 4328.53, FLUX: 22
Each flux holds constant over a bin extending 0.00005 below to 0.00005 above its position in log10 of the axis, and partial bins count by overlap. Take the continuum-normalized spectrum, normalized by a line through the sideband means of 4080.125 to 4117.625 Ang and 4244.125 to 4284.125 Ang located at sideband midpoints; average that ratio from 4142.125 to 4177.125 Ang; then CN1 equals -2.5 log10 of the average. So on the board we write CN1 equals 0.03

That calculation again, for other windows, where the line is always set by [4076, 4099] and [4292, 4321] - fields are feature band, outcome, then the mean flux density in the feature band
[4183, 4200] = 0.02 mag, 15.1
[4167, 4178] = 0.05 mag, 14.8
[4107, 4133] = 0.01 mag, 15.9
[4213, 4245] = 0.07 mag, 14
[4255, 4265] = -0.08 mag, 15.6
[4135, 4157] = 0.06 mag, 15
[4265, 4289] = 0.00 mag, 14.4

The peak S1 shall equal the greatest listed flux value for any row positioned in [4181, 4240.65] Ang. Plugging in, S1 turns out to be 19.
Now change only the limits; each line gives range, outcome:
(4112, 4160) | 18.8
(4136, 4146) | 17.7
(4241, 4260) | 19.4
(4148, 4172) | 19.8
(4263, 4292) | 19.5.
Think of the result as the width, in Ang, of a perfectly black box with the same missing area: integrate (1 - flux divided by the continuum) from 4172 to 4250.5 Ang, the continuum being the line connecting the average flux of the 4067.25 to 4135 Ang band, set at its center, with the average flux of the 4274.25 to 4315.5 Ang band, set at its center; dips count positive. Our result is -3.0 Ang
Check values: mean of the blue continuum 15.6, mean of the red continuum 13.3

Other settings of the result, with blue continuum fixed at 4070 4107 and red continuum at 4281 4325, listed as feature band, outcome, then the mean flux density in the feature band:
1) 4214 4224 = -0.58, 15.5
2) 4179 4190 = -0.26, 15.2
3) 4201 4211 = -0.83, 16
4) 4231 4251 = -1.00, 15.3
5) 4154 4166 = -1.40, 16.8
